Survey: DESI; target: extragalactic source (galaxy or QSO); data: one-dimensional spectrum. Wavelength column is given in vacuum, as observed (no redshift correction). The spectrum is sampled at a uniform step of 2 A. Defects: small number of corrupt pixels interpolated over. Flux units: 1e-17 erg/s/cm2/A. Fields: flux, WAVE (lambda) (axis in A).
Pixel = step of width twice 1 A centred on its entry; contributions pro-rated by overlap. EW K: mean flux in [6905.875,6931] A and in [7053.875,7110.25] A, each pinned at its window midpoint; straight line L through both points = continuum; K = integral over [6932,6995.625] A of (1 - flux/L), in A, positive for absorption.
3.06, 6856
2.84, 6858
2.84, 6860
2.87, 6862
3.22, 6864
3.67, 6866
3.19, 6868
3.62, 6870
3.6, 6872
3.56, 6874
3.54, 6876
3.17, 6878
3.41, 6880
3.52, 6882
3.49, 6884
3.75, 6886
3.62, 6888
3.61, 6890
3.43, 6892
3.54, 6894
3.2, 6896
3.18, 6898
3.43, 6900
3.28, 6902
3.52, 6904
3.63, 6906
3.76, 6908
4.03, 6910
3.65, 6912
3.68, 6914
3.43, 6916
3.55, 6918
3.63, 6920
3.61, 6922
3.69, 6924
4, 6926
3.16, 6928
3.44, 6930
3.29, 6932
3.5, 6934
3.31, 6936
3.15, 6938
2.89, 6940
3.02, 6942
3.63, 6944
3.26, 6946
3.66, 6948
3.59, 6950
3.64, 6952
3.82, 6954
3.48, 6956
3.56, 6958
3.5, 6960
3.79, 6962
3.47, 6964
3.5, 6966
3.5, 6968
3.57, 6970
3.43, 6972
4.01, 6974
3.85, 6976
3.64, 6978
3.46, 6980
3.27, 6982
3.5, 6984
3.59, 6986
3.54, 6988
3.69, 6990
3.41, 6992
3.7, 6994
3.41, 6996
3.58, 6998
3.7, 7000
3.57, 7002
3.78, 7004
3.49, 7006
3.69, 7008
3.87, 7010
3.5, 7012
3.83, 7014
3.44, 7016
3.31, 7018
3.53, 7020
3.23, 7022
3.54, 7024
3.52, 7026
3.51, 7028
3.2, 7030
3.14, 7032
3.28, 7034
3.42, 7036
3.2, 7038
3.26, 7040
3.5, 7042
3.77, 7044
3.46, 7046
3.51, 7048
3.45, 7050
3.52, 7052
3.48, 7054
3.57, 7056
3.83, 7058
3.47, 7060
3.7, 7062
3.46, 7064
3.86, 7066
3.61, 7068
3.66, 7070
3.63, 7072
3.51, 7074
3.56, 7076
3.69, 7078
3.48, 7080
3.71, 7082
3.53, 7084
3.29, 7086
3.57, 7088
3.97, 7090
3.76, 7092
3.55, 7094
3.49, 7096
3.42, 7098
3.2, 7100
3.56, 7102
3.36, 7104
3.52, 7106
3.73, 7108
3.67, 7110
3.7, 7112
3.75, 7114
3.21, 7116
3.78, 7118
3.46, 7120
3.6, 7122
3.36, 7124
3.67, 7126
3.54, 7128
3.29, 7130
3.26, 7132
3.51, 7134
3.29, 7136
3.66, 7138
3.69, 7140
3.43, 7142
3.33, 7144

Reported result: 2.0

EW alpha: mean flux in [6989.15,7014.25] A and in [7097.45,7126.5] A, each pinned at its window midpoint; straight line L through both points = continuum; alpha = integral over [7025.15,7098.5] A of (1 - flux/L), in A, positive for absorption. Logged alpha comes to 0.9 A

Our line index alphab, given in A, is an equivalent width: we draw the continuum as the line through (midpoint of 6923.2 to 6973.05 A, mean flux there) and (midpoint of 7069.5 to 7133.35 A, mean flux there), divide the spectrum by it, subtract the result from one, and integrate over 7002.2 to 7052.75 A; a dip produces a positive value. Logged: 0.5 A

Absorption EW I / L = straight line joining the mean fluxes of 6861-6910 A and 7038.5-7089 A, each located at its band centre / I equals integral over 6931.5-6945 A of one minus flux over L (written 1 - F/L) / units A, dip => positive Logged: 0.9 A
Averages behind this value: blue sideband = 3.46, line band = 3.25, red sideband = 3.56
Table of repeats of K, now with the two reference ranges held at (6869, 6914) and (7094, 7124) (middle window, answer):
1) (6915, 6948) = 1.0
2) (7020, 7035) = 0.7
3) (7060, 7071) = -0.4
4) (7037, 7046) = 0.2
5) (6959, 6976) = -0.4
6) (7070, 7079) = -0.2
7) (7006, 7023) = -0.1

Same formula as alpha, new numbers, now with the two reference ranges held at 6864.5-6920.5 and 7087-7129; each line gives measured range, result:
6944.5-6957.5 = -0.2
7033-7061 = 0.6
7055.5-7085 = -0.5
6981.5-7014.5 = -0.5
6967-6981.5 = -0.4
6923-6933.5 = 0.0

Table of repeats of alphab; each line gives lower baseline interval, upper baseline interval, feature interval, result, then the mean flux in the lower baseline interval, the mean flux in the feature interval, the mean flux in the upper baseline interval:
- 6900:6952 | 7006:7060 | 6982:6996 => -0.2 A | 3.5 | 3.54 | 3.48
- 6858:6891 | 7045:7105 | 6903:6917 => -1.0 A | 3.4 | 3.67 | 3.56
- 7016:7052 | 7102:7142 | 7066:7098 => -1.2 A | 3.41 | 3.6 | 3.53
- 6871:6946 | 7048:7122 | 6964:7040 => 0.2 A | 3.48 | 3.52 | 3.57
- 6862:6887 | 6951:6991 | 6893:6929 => -0.5 A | 3.45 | 3.55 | 3.59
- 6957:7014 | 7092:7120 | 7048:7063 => 0.0 A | 3.6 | 3.57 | 3.54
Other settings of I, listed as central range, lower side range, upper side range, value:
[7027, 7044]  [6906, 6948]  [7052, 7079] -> 1.17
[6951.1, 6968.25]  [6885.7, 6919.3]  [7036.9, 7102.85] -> -0.20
